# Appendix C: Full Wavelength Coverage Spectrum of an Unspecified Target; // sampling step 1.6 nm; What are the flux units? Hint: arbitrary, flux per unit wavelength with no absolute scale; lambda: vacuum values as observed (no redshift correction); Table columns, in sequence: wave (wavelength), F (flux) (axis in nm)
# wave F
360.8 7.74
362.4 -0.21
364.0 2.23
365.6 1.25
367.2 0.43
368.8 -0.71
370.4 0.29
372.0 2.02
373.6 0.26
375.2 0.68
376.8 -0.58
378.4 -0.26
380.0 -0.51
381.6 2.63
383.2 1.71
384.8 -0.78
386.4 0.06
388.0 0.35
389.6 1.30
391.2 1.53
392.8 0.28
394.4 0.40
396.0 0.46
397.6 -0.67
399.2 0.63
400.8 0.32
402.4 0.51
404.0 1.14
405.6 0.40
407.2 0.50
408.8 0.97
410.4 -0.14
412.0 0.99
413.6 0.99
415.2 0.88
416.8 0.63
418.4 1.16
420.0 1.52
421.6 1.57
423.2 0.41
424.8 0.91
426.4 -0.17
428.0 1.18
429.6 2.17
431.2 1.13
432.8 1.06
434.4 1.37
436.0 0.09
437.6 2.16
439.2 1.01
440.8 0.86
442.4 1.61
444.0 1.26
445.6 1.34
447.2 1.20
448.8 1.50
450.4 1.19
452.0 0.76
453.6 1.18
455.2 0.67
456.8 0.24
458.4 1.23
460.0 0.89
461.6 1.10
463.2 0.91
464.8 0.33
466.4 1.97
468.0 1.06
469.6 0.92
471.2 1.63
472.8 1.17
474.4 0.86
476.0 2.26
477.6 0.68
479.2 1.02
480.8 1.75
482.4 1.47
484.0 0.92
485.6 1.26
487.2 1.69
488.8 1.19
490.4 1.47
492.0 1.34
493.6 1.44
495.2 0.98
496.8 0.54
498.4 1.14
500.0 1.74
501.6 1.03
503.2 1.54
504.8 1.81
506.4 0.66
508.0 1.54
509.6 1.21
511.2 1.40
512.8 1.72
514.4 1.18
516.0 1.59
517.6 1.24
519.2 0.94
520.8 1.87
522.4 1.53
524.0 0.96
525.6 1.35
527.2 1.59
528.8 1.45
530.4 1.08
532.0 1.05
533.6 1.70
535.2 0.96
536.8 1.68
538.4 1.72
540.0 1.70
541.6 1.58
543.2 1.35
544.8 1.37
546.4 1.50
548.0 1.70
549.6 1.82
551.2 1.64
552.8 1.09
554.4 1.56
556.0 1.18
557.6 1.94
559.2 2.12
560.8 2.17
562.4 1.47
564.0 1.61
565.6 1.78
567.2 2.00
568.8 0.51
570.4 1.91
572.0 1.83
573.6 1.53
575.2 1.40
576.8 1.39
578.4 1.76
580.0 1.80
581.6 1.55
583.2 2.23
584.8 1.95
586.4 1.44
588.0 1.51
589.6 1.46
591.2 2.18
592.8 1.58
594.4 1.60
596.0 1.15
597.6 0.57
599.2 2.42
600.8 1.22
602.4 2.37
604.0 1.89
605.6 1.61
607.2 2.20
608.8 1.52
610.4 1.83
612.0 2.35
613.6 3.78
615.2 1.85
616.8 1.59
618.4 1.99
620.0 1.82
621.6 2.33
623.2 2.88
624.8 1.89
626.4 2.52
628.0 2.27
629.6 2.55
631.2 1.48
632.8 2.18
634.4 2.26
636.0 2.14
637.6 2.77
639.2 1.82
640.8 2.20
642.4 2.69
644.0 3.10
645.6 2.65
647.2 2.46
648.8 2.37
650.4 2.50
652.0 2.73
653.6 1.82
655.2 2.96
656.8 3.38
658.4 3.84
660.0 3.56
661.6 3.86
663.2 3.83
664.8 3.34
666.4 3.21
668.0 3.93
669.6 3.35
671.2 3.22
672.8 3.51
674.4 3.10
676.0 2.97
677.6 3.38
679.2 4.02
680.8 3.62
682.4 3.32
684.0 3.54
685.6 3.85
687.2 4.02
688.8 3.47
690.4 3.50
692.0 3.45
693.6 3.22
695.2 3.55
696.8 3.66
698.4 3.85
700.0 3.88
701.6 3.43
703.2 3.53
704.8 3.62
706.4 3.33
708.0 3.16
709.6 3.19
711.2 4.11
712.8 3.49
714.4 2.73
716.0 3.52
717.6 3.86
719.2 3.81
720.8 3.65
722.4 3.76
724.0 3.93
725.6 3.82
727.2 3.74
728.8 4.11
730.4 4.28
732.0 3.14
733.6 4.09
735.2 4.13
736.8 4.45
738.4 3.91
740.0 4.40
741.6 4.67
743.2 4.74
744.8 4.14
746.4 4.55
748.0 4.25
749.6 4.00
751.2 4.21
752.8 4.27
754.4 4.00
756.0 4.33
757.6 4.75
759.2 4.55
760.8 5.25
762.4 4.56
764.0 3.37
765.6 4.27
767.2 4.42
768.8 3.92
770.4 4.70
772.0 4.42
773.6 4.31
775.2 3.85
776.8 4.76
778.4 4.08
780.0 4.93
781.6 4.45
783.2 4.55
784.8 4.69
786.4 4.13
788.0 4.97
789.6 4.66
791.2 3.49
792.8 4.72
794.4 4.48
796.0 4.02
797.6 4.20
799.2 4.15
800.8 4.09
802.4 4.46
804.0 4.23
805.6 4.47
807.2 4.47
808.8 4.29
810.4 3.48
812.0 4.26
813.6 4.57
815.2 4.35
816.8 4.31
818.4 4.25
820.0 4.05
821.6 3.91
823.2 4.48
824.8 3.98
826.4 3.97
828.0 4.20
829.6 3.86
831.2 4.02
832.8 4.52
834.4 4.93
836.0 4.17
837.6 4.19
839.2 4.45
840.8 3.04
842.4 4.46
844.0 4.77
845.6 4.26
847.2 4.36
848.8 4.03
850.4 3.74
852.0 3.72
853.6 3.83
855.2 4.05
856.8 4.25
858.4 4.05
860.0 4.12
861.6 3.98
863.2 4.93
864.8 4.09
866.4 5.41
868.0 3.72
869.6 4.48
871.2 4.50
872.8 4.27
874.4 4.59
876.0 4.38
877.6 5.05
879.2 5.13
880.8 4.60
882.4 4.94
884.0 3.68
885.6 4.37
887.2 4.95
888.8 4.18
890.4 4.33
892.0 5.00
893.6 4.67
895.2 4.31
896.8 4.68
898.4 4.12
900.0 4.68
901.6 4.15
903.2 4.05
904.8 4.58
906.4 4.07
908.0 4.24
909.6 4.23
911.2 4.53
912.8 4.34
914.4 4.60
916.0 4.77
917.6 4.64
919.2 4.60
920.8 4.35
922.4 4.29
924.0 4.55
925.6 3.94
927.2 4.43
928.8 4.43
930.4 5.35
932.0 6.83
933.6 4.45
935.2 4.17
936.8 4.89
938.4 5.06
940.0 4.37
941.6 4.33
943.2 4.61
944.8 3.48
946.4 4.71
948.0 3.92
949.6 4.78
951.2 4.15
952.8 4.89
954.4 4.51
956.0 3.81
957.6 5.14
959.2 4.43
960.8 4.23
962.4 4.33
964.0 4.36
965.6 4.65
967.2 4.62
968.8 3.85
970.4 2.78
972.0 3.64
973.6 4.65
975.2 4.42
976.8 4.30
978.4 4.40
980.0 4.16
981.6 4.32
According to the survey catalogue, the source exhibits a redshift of 0.646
